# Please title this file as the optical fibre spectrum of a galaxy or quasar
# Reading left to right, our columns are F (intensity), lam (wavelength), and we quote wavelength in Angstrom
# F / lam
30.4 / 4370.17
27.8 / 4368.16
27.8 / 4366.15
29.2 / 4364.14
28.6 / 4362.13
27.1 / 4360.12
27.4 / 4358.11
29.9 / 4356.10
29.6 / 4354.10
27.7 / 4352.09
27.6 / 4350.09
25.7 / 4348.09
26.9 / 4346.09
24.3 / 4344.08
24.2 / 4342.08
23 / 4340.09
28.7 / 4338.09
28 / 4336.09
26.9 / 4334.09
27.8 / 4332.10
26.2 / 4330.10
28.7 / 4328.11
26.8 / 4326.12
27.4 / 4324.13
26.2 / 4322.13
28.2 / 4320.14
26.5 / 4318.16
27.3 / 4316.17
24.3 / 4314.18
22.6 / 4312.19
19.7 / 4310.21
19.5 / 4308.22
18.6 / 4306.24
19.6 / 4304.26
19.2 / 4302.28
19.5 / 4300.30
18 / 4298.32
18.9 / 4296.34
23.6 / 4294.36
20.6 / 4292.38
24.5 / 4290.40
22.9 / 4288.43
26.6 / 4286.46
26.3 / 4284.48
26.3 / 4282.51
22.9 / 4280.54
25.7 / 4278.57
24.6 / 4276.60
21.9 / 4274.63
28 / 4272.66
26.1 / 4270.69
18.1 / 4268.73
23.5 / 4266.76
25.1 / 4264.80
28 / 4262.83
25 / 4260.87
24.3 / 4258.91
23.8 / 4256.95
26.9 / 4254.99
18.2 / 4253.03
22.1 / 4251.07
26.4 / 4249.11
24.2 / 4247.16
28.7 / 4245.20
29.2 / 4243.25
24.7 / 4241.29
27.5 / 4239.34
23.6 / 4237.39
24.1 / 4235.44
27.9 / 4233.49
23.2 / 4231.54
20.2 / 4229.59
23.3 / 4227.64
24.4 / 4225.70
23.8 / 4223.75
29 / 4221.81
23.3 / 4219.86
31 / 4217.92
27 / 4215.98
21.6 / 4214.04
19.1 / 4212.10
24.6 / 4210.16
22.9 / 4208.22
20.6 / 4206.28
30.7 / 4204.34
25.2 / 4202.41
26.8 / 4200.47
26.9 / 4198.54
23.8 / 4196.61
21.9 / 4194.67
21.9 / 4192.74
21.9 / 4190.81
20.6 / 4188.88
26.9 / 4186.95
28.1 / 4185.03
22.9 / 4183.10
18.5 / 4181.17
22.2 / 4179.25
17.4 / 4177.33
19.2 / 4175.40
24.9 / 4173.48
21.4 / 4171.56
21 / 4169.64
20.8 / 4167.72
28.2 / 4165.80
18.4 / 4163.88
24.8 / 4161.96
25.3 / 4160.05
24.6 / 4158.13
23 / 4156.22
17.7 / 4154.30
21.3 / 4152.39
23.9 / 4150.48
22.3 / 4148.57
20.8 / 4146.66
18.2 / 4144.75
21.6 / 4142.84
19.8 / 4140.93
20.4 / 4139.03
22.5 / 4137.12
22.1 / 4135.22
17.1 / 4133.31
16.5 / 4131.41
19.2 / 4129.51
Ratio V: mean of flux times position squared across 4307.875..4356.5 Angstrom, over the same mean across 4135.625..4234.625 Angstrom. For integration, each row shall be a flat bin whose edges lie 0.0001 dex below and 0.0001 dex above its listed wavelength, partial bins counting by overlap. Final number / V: 1.21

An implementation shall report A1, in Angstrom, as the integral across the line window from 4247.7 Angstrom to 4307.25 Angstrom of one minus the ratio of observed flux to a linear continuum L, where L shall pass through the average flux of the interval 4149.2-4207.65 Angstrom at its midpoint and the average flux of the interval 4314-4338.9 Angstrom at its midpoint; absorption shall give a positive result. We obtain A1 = 6.1 Angstrom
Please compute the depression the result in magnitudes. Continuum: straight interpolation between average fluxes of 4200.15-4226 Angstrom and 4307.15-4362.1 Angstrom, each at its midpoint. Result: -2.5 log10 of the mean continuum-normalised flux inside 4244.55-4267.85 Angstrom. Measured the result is 0.036 mag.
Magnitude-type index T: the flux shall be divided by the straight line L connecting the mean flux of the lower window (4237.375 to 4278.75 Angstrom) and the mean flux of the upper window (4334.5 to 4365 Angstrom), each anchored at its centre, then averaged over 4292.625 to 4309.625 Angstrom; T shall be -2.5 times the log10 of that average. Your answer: 0.30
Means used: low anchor 24.8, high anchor 27.2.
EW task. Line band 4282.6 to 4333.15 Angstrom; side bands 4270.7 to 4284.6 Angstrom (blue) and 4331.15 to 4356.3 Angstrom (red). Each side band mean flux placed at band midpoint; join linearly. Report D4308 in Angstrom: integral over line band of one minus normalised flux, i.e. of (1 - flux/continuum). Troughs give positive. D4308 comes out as 4.5 Angstrom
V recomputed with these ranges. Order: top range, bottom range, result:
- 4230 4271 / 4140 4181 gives 1.19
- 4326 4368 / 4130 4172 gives 1.40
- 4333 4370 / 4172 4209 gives 1.26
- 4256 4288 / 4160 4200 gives 1.14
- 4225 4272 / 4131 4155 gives 1.26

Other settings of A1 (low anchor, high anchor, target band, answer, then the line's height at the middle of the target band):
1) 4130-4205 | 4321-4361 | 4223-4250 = -1.0 Angstrom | 24.2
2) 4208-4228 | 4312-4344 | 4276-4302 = 2.9 Angstrom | 25.8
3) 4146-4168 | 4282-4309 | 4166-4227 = -3.4 Angstrom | 22.4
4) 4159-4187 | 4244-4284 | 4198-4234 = -2.0 Angstrom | 23.5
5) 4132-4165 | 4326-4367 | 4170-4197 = 0.3 Angstrom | 22.4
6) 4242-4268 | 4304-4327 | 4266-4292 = 0.3 Angstrom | 24.6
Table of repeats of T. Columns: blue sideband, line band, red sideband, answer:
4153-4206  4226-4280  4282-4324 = -0.07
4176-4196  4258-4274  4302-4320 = -0.11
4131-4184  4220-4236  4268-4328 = -0.09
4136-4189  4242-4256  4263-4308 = -0.11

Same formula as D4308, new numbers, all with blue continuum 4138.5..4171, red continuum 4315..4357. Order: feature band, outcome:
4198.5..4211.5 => -1.0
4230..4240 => -0.3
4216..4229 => -1.0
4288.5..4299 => 1.8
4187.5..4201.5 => -0.3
